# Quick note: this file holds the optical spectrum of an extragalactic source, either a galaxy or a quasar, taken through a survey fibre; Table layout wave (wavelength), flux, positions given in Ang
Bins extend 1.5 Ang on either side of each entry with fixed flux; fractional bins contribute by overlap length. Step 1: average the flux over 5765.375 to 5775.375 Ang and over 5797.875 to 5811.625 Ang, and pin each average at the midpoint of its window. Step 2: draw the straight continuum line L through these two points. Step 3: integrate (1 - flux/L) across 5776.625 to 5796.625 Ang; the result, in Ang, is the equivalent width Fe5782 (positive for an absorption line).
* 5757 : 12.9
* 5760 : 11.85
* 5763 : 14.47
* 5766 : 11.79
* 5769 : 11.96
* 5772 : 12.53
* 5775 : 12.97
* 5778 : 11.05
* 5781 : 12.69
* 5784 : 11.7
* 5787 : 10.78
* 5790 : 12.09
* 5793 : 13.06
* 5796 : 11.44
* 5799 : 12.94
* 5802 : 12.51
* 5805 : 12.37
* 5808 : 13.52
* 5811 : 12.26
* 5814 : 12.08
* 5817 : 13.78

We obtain 1.0 Ang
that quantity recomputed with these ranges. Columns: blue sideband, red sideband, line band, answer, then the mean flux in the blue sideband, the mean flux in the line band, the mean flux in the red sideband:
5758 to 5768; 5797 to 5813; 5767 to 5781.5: 0.55 Ang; 12.7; 12.2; 12.7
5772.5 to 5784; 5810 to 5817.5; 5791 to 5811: -0.24 Ang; 12.2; 12.6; 12.6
